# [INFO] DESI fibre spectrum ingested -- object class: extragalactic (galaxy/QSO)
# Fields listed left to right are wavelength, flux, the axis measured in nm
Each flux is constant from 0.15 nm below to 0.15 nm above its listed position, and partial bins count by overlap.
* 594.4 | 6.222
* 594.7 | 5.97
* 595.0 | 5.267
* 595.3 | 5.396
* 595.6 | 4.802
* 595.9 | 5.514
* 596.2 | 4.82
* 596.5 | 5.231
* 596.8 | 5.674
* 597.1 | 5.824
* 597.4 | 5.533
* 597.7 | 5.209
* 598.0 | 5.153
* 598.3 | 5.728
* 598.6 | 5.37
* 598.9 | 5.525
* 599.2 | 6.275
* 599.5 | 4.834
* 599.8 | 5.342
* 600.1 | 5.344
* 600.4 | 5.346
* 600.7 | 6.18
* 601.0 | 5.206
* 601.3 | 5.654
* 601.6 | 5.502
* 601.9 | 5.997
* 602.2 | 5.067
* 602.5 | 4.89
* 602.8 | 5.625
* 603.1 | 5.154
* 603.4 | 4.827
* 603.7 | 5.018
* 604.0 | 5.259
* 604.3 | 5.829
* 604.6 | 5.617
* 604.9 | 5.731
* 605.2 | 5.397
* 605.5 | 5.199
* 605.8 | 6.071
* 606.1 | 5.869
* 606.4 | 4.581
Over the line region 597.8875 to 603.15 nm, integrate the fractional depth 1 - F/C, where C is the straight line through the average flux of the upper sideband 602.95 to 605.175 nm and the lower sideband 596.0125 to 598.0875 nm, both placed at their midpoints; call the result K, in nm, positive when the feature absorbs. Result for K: -0.11 nm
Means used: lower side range 5.36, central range 5.46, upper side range 5.35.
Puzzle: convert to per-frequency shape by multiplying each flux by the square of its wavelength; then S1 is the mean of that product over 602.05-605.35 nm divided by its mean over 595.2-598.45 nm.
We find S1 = 1.02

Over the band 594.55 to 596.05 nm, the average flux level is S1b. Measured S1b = 5.39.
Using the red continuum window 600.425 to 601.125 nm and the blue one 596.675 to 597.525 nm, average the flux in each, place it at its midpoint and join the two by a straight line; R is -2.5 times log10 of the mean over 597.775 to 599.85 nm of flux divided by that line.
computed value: 0.04 mag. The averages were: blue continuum 5.68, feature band 5.46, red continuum 5.65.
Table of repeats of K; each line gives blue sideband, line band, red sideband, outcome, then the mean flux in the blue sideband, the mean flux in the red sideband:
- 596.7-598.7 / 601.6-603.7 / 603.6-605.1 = 0.09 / 5.5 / 5.5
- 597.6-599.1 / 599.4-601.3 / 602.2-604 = -0.04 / 5.43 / 5.11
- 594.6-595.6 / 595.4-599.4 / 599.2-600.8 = 0.01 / 5.41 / 5.47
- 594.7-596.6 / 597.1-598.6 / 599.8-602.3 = -0.02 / 5.23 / 5.53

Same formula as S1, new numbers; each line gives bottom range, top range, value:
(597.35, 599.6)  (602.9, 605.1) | 1.00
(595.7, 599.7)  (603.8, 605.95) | 1.05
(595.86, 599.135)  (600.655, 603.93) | 1.00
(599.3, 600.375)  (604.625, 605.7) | 1.07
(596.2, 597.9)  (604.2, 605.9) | 1.06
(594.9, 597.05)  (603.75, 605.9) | 1.08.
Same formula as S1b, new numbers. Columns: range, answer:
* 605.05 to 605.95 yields 5.56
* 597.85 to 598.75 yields 5.42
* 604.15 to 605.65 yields 5.55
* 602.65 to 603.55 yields 5.2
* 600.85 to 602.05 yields 5.59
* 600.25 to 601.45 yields 5.6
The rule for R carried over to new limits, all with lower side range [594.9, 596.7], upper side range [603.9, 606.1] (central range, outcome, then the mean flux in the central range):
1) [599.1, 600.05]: -0.014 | 5.43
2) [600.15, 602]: -0.038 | 5.62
